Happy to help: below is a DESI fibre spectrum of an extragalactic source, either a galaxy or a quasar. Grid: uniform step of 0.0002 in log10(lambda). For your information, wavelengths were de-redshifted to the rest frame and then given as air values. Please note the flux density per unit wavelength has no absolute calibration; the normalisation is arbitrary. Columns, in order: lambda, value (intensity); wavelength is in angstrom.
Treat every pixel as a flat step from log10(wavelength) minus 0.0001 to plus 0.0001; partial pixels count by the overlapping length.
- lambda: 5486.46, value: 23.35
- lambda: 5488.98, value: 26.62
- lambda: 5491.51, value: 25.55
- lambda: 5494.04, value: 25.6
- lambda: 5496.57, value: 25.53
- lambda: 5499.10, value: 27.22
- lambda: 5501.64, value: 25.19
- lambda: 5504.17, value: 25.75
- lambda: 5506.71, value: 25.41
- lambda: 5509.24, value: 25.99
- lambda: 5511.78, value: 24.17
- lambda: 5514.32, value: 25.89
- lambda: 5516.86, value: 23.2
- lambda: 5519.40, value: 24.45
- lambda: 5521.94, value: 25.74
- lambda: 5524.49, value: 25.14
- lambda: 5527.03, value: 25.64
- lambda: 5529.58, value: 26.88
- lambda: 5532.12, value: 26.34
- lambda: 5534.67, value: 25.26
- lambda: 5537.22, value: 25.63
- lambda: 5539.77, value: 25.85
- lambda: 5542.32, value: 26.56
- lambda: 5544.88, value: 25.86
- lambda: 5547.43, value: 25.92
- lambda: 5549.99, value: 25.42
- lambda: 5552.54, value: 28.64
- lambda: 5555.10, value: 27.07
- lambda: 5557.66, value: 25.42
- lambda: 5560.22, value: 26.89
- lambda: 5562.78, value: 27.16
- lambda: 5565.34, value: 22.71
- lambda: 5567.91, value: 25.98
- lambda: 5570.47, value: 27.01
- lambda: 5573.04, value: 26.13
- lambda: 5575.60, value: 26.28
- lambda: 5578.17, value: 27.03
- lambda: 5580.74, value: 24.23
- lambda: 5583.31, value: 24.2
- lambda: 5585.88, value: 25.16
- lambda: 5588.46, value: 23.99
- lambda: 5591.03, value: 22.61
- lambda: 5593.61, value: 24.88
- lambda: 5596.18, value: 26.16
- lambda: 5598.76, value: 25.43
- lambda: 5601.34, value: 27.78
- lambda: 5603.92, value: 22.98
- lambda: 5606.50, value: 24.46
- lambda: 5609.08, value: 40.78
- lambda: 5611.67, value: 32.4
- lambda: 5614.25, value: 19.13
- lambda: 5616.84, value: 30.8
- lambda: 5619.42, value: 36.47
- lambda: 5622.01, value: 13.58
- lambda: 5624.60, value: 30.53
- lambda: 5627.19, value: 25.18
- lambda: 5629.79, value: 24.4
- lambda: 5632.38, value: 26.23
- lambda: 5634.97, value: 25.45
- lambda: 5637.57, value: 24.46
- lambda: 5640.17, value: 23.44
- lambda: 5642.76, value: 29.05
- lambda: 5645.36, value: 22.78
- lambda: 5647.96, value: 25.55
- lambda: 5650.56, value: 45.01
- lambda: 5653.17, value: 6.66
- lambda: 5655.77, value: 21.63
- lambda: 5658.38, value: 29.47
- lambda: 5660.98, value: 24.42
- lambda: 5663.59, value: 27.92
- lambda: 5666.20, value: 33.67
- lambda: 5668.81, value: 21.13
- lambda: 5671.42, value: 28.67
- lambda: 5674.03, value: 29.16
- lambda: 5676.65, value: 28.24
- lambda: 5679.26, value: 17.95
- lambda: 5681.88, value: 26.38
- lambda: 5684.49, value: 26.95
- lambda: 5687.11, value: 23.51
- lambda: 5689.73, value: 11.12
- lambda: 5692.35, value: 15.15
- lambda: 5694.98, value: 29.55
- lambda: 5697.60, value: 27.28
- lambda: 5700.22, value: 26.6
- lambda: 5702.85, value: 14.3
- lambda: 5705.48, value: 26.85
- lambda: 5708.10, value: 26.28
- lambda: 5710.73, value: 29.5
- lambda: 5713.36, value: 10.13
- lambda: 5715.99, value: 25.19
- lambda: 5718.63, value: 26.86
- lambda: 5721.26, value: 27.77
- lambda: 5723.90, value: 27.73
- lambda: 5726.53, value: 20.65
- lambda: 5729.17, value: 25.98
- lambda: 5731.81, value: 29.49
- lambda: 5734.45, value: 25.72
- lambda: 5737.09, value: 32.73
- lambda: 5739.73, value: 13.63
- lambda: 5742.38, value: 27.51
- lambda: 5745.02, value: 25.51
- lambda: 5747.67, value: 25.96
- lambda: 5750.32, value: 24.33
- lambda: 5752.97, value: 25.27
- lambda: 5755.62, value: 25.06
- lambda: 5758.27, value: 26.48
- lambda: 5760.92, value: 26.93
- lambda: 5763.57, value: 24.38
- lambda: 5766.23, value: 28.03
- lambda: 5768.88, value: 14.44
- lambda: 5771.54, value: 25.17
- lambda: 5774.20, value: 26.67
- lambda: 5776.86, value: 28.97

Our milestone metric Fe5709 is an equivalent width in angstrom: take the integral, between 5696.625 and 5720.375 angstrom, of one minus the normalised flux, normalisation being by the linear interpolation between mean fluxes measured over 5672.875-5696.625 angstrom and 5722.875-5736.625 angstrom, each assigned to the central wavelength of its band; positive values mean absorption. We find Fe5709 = 1.1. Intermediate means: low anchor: 23.1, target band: 23.7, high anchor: 26.3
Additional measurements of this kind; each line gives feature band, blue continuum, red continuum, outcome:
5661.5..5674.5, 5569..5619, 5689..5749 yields -1.40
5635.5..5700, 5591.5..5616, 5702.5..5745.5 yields 1.97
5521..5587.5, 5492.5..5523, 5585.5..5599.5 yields -2.56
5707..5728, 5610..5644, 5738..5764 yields 0.72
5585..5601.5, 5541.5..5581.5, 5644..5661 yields 0.54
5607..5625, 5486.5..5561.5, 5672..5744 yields -2.75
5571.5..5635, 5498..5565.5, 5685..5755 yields -2.86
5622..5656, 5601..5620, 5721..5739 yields 4.17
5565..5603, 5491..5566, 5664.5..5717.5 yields -0.32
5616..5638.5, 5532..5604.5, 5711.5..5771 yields -0.86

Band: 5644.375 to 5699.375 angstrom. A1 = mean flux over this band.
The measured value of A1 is 24.9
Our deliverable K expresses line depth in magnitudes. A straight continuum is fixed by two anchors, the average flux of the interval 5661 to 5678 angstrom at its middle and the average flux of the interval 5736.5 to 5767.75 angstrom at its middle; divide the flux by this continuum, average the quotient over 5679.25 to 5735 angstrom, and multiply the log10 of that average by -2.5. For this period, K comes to 0.12 mag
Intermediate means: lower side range 27.8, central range 23.8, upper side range 25.2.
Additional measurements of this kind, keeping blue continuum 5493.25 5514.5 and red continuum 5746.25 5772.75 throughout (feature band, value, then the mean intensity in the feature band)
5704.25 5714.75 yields 0.07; 23.2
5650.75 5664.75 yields 0.05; 23.8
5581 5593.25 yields 0.05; 24.1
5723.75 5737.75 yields -0.09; 26.7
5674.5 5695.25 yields 0.12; 22.3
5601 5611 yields -0.16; 29.3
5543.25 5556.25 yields -0.05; 26.6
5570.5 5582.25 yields -0.03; 26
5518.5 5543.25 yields -0.01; 25.8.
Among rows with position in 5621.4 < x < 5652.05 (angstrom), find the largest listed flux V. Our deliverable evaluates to 45.01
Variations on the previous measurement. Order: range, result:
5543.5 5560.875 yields 28.64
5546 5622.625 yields 40.78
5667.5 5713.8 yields 29.55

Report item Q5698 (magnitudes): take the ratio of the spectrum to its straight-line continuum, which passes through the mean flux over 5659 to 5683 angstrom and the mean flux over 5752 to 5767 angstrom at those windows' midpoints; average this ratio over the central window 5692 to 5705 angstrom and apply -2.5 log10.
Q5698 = 0.13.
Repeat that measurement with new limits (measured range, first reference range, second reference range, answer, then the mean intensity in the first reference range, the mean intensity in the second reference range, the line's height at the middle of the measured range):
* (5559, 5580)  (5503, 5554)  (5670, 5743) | -0.03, 25.7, 24.3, 25.4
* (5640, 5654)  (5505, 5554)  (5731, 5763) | -0.02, 25.7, 25.6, 25.7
